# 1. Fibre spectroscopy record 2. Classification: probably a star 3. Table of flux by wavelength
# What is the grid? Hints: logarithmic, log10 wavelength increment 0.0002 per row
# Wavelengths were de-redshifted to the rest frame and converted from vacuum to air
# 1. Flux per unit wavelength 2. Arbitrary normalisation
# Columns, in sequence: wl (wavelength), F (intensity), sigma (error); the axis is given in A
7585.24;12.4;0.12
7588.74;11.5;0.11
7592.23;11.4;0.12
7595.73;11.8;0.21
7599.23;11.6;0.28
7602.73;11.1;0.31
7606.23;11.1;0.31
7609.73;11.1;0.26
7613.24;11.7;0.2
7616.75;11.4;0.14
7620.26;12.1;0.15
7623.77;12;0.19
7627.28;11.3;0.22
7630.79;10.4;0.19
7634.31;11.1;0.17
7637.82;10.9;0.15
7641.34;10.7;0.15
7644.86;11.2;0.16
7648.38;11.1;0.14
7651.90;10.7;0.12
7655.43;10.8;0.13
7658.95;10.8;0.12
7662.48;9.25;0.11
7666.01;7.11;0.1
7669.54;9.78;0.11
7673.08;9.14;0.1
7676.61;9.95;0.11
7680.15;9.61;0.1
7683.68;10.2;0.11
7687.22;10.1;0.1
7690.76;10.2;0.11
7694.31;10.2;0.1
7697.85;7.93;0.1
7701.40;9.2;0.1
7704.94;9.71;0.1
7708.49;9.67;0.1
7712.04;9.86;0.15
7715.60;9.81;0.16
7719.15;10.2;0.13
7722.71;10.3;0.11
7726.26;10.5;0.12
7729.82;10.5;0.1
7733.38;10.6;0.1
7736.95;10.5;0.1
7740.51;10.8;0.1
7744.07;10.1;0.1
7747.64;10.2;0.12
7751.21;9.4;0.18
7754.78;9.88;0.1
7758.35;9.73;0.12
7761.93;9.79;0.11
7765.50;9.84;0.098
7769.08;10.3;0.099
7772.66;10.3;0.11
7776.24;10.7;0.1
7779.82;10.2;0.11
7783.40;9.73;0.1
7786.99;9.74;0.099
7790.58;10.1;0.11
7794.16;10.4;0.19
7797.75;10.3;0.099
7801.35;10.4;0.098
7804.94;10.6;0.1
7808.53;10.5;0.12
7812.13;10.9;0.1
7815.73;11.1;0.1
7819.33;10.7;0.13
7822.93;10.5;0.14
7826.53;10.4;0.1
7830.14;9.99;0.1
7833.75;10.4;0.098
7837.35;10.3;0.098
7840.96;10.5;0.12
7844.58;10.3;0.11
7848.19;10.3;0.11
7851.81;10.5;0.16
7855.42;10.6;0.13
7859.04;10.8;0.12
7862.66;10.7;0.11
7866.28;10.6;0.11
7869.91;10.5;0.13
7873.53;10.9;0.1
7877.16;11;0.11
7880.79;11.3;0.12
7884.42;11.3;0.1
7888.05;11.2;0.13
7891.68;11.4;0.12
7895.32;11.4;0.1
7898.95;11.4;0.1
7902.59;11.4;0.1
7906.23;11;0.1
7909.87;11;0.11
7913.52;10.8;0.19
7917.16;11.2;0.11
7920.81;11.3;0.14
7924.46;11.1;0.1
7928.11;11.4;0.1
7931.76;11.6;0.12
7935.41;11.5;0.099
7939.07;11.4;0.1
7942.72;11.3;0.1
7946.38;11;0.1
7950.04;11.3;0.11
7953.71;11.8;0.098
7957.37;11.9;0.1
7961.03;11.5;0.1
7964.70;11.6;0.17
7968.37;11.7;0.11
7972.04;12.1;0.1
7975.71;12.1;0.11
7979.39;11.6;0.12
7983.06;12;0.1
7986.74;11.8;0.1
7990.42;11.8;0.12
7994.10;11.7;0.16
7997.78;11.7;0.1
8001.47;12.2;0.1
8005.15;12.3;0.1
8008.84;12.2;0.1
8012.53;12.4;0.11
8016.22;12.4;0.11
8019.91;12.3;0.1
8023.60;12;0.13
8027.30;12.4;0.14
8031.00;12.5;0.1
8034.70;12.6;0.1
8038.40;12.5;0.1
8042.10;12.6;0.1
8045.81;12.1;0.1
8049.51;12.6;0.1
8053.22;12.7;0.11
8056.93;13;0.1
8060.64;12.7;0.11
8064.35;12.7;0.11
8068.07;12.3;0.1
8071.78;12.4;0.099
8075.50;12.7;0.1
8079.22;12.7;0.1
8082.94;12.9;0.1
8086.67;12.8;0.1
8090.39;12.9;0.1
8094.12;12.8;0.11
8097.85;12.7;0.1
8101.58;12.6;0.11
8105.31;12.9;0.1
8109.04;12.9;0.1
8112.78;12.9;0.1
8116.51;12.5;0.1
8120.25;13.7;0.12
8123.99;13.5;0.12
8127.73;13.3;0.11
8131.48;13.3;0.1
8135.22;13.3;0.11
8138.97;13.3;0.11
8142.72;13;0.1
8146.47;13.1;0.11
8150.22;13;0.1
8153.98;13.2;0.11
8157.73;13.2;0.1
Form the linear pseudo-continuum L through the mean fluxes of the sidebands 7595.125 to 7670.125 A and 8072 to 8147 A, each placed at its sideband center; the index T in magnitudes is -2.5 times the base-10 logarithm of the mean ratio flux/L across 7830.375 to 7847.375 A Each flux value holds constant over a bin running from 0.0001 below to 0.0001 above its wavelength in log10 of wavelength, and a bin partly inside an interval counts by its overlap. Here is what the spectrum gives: 0.14 mag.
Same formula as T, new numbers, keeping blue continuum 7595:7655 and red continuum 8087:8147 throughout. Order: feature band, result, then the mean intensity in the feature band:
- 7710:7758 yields 0.144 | 10.2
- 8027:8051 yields 0.024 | 12.5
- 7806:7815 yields 0.113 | 10.7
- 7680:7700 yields 0.181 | 9.7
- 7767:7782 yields 0.141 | 10.3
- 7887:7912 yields 0.091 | 11.3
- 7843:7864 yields 0.148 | 10.5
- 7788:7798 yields 0.160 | 10.2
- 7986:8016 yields 0.050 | 12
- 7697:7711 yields 0.239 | 9.25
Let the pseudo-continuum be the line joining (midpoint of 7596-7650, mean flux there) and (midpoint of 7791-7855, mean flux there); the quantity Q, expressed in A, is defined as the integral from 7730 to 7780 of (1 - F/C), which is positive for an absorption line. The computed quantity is 2.6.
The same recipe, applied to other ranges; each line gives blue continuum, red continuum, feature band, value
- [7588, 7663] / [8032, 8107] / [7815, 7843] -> 3.28 A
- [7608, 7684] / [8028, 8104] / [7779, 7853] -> 6.67 A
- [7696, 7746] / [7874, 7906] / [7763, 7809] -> 1.10 A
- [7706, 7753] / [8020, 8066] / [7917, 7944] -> 0.75 A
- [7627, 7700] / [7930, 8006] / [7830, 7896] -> 2.39 A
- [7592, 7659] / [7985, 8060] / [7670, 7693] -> 3.04 A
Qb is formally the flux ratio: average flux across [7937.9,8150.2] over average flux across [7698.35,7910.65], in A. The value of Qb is 1.19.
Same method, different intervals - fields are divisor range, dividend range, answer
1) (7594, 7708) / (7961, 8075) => 1.17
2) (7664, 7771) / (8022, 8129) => 1.29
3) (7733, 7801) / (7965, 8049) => 1.20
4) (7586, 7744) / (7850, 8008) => 1.09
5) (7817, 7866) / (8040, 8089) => 1.21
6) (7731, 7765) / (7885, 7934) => 1.11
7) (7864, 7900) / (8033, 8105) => 1.14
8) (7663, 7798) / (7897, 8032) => 1.18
